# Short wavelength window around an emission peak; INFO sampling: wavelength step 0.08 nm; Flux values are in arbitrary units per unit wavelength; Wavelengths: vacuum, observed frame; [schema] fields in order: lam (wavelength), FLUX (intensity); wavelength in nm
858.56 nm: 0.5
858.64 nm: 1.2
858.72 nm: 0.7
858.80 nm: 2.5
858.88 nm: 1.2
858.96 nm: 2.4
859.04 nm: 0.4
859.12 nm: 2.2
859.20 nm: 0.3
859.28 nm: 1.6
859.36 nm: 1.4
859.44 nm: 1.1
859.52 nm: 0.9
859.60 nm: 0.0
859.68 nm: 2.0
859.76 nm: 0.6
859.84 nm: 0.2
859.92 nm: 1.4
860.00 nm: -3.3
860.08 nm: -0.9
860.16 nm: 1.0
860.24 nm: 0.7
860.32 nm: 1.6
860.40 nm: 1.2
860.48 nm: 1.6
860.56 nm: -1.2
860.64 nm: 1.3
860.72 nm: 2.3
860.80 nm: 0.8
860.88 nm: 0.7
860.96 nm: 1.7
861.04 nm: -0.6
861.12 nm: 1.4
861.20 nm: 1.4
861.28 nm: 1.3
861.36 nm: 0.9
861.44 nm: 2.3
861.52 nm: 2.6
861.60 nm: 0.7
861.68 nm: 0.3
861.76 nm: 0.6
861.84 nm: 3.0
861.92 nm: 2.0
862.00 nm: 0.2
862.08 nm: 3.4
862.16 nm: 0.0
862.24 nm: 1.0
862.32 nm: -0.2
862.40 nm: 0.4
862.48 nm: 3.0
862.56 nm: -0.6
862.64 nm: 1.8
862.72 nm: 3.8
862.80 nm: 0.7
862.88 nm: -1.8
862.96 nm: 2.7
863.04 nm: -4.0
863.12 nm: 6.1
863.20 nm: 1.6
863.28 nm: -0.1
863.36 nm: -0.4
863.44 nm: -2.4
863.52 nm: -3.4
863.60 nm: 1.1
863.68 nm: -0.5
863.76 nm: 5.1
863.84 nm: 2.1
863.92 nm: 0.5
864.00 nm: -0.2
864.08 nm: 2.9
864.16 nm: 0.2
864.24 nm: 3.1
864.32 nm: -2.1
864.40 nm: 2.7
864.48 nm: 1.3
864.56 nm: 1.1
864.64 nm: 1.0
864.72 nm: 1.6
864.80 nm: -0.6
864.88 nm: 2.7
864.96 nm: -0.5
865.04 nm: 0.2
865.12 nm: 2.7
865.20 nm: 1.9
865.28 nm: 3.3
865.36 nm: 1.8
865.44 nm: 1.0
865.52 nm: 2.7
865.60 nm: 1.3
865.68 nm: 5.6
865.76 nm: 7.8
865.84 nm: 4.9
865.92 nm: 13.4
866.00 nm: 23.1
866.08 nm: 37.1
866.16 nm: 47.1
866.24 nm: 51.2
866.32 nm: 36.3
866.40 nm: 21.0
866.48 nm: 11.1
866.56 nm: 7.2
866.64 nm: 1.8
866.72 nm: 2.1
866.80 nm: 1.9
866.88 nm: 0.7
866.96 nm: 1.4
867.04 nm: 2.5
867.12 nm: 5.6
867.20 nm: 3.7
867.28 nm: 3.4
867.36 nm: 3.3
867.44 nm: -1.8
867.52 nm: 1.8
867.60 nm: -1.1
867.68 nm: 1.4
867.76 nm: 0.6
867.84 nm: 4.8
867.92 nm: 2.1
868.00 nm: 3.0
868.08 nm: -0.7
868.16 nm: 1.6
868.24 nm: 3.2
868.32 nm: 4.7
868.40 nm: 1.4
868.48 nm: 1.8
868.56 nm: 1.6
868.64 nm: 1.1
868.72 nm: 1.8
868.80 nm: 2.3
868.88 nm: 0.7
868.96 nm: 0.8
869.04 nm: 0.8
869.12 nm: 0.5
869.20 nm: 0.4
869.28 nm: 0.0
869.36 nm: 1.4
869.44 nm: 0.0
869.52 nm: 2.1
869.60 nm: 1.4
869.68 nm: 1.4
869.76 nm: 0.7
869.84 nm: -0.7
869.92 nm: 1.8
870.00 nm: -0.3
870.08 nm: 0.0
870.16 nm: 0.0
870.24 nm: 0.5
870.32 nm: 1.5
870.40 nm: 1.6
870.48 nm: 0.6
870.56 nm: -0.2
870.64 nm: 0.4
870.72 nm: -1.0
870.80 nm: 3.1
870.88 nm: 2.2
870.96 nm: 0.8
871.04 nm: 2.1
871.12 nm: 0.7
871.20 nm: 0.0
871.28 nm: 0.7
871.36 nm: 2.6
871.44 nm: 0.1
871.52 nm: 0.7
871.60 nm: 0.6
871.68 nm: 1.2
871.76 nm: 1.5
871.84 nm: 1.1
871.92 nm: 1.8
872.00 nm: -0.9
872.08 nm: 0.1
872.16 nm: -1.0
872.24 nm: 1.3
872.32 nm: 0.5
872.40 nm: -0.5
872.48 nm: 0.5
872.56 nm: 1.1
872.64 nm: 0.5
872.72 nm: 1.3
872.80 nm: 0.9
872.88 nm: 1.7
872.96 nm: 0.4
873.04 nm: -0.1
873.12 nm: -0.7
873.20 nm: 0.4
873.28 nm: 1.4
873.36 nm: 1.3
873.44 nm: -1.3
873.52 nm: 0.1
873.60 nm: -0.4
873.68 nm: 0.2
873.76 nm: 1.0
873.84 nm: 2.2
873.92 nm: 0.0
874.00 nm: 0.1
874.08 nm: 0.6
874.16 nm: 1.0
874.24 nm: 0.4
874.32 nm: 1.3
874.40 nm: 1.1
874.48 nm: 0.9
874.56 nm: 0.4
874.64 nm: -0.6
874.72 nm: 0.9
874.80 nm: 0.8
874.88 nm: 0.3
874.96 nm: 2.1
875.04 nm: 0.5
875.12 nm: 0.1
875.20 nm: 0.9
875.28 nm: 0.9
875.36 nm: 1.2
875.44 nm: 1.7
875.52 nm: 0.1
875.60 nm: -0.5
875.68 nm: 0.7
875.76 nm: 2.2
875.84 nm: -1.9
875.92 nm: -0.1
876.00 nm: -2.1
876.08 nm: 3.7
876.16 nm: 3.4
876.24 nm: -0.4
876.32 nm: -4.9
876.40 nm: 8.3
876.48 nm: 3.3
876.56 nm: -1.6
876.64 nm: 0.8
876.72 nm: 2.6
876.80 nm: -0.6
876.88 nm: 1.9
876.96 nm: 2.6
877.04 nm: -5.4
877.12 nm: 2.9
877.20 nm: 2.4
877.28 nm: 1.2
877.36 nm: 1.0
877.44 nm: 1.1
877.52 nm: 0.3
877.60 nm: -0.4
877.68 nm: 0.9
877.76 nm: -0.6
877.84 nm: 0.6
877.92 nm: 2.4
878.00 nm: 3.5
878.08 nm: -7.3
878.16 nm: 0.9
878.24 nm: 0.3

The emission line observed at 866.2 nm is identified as [O III] 5007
